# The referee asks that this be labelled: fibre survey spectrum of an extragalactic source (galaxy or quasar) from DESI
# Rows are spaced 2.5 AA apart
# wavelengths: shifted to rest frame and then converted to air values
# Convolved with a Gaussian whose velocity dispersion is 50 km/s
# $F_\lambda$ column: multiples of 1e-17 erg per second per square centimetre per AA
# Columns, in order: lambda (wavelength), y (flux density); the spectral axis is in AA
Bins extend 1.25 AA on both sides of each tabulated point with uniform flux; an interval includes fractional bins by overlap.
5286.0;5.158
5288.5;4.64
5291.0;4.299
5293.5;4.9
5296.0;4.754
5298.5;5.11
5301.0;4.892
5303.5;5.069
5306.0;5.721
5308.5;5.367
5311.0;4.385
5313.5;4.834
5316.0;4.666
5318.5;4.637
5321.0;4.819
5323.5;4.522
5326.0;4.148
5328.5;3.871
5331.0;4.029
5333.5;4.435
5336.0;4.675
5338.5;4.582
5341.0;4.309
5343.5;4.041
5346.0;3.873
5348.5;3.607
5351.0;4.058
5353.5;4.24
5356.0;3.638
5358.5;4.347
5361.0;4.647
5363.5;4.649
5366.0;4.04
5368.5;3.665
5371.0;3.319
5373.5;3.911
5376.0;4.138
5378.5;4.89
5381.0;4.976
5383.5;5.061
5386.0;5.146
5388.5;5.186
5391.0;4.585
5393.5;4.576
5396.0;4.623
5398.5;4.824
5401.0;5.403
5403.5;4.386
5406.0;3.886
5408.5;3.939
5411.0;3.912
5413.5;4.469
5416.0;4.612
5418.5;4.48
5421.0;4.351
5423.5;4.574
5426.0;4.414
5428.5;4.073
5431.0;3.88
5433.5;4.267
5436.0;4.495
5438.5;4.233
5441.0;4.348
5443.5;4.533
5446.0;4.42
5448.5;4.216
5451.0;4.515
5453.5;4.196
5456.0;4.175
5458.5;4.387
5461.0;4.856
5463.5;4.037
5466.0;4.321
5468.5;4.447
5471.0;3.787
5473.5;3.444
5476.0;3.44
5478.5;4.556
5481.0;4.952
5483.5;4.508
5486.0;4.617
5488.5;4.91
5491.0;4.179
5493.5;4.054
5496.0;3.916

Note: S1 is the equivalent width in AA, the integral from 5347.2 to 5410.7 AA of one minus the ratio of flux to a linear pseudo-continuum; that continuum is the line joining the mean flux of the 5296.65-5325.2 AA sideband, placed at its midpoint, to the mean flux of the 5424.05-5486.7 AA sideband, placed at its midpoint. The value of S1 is 3.05 AA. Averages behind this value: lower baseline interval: 4.9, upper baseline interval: 4.28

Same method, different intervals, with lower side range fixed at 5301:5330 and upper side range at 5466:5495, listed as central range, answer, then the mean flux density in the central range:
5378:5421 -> -1.3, 4.63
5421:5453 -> 0.4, 4.33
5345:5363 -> 2.1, 4.09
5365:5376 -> 1.9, 3.77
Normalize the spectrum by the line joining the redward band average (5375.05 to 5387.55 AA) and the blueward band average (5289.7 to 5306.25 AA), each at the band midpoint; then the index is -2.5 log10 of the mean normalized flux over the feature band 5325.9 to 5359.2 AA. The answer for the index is 0.18 mag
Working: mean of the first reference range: 4.92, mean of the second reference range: 4.87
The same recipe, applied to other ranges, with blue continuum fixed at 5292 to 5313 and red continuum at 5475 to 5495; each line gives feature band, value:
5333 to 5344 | 0.107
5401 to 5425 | 0.071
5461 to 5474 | 0.087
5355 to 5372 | 0.184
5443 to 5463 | 0.029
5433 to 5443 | 0.050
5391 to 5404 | -0.016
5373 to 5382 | 0.058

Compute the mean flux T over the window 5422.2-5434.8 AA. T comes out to 4.24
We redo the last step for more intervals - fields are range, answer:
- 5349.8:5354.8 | 4.14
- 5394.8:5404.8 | 4.81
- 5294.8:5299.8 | 4.93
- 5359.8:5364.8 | 4.64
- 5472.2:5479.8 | 3.82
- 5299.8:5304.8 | 4.99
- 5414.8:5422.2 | 4.48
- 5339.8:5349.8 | 3.96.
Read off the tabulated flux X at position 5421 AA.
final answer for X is 4.351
